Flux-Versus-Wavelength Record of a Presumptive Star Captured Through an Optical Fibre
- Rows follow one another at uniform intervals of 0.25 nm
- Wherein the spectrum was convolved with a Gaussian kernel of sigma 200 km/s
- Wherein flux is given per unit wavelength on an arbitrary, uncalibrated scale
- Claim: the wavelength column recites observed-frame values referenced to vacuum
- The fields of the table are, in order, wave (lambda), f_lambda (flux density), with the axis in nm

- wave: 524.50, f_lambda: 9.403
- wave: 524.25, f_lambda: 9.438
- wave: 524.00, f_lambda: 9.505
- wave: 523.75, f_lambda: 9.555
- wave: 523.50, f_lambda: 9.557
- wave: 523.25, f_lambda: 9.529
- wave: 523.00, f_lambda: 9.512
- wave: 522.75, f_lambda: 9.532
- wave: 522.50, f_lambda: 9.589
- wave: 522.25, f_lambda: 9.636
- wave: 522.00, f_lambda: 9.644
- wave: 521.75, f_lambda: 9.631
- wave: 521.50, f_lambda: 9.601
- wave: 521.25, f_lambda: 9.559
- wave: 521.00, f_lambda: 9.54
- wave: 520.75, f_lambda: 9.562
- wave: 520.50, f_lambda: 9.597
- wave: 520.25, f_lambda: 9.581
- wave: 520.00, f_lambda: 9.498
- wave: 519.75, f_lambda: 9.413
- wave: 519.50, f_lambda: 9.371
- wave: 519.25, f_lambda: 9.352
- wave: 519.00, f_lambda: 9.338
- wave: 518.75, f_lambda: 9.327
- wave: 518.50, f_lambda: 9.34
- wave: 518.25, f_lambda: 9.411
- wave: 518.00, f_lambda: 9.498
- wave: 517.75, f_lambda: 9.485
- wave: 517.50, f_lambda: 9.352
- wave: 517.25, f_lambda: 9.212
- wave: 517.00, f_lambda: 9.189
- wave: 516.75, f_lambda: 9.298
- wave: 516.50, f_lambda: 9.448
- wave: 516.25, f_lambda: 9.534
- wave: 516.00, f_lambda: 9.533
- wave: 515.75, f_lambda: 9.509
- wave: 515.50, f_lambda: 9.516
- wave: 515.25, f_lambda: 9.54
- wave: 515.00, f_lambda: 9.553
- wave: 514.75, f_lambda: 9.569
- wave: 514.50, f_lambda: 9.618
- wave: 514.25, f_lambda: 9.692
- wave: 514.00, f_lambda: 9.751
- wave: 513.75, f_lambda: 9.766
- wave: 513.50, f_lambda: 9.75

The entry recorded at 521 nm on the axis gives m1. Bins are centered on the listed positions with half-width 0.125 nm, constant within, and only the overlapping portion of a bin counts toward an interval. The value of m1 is 9.54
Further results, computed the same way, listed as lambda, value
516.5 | 9.448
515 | 9.553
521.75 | 9.631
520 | 9.498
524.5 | 9.403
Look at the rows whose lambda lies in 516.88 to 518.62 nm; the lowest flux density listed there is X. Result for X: 9.189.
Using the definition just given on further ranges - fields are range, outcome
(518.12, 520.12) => 9.327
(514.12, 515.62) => 9.516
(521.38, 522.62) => 9.589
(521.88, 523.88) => 9.512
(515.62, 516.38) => 9.509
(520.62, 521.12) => 9.54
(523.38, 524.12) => 9.505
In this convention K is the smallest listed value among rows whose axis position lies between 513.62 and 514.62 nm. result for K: 9.618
